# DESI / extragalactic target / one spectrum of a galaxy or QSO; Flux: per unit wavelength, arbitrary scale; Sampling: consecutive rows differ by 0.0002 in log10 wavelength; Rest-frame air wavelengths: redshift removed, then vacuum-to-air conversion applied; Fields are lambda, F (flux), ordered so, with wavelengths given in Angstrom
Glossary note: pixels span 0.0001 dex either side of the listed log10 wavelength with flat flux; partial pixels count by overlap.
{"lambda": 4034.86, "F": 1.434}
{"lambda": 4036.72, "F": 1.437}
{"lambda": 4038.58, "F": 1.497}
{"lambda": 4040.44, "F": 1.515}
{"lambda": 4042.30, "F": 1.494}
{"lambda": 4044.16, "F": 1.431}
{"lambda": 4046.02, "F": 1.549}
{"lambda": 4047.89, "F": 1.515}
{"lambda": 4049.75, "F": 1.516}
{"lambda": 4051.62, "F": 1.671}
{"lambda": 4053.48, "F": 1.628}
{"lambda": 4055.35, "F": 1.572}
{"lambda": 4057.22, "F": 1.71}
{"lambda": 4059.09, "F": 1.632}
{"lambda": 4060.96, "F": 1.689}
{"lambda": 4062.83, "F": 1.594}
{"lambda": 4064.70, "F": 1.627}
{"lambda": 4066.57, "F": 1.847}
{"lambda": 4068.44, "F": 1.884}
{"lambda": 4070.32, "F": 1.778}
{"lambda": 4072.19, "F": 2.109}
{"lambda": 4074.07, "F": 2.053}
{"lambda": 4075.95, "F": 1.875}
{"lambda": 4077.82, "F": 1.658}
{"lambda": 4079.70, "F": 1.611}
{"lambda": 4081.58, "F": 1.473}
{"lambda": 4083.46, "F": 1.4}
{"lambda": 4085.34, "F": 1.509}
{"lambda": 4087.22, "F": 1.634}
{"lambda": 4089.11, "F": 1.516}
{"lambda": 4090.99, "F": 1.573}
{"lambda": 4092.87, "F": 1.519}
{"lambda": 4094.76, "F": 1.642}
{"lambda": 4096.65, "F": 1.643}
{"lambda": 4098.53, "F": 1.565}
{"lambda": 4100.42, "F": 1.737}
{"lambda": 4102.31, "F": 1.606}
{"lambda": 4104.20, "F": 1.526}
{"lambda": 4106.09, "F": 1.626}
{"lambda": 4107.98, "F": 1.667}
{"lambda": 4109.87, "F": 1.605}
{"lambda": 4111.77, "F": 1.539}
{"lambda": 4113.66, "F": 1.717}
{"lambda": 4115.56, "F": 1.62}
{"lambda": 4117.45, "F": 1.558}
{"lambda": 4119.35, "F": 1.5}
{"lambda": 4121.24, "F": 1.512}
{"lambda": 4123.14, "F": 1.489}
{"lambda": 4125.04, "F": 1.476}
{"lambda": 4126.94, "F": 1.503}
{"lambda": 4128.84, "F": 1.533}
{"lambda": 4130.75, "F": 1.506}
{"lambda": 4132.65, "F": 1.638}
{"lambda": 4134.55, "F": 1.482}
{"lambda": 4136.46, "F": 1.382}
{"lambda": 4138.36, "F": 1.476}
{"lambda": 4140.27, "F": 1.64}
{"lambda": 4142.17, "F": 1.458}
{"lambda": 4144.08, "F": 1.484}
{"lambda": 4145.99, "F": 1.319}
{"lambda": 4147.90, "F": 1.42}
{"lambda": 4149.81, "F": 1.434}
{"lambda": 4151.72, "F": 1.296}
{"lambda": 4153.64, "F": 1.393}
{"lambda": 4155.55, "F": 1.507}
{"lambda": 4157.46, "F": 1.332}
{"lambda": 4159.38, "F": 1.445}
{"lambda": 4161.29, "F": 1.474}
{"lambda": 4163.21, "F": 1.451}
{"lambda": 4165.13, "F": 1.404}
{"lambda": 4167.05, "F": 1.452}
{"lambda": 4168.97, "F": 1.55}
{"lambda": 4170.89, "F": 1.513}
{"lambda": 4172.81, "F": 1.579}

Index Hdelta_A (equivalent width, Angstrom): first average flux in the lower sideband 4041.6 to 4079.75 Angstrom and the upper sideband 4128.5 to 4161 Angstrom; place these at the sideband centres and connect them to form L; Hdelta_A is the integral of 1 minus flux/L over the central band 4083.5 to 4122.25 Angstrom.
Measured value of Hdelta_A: -0.4 Angstrom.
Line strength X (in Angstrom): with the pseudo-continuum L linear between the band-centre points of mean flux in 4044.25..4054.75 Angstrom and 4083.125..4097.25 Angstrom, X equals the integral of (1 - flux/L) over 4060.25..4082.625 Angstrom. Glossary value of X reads -2.9 Angstrom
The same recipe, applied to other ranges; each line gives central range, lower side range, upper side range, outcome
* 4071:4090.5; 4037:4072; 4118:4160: -1.3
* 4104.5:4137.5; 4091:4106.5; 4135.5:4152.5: -0.6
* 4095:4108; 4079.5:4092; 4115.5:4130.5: -0.9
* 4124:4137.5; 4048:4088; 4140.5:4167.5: -0.1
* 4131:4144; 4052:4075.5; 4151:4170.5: 0.0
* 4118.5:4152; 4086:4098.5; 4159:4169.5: 0.7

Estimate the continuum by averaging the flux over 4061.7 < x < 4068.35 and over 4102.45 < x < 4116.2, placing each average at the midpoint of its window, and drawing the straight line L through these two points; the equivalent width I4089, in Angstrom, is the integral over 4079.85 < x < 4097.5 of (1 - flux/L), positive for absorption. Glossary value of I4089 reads 1.2 Angstrom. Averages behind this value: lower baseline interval 1.72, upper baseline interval 1.61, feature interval 1.55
